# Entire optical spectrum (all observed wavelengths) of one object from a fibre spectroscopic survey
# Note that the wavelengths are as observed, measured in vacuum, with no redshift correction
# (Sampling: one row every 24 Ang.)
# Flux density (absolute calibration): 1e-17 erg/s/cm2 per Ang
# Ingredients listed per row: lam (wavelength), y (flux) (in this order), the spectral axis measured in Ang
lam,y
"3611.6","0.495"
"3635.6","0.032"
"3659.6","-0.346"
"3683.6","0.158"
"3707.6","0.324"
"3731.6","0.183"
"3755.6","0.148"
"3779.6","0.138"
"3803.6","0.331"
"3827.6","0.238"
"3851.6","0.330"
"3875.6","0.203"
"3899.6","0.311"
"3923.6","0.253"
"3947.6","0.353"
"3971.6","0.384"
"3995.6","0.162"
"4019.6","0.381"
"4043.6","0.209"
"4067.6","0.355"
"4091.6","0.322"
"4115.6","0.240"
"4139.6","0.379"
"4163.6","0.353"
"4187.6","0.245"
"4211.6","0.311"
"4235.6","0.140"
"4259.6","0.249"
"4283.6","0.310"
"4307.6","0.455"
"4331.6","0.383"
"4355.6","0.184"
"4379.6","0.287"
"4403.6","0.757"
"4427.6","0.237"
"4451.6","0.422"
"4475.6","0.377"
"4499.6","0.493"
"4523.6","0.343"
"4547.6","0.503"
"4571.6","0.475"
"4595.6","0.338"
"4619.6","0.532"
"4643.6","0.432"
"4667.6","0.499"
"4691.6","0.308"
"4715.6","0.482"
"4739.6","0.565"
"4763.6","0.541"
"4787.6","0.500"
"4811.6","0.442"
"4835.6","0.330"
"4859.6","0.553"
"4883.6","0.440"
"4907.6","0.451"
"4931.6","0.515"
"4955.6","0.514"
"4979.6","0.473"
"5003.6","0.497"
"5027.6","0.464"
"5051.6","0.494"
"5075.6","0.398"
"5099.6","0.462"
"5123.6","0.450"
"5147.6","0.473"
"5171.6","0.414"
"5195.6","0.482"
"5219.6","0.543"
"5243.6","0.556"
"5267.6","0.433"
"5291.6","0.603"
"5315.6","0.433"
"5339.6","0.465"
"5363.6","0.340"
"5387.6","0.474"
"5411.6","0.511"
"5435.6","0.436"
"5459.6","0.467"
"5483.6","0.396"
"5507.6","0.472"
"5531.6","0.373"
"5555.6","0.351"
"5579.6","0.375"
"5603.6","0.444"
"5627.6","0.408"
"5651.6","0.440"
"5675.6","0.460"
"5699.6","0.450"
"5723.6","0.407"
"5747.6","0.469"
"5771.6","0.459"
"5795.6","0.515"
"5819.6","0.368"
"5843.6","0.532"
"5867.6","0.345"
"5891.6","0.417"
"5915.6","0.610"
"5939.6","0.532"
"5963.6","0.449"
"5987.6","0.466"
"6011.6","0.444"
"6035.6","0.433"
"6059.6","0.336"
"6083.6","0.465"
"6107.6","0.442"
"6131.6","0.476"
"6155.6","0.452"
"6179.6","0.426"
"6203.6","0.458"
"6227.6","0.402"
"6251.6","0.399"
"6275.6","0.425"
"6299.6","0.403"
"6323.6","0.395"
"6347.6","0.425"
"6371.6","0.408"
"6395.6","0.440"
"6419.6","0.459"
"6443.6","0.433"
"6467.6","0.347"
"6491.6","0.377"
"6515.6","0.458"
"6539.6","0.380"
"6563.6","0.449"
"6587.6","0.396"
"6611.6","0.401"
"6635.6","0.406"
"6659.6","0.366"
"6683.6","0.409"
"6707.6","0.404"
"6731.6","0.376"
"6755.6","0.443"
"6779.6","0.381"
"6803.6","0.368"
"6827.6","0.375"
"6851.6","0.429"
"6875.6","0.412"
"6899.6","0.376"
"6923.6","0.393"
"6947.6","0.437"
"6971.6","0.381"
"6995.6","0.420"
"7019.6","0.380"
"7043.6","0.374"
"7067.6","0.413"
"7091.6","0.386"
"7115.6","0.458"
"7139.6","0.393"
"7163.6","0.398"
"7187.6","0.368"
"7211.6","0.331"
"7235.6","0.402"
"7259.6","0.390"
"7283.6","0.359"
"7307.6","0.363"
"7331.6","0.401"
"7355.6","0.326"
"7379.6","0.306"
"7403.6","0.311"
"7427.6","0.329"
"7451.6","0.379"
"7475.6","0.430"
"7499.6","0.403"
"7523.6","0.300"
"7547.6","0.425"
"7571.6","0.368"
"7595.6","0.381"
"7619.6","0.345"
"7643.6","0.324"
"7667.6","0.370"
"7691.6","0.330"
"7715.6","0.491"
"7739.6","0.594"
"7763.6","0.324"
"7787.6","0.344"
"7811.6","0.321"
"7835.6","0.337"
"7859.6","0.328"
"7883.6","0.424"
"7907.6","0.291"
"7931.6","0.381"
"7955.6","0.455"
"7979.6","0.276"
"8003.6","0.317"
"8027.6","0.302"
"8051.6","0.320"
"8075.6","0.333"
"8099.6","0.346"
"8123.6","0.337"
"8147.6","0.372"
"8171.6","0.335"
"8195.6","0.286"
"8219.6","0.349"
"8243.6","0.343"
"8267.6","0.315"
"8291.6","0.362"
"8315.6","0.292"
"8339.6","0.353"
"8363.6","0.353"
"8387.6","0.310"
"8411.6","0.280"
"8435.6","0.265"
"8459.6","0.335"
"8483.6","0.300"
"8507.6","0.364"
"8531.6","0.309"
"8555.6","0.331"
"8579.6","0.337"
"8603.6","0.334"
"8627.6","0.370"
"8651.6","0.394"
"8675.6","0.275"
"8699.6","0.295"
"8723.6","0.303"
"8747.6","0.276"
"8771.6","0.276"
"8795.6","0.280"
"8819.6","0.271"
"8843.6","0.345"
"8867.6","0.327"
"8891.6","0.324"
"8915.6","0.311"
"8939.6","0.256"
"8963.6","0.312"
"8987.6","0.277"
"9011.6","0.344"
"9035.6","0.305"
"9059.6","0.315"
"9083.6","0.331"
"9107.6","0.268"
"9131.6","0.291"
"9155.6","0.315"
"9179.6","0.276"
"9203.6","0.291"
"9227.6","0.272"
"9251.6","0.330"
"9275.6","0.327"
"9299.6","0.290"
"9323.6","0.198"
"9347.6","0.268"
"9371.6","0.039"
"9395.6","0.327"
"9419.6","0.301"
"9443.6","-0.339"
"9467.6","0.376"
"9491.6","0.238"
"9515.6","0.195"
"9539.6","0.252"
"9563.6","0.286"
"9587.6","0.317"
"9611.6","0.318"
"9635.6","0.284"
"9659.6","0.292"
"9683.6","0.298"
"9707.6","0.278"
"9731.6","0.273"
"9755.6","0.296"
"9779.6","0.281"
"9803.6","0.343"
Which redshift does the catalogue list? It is 0.180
